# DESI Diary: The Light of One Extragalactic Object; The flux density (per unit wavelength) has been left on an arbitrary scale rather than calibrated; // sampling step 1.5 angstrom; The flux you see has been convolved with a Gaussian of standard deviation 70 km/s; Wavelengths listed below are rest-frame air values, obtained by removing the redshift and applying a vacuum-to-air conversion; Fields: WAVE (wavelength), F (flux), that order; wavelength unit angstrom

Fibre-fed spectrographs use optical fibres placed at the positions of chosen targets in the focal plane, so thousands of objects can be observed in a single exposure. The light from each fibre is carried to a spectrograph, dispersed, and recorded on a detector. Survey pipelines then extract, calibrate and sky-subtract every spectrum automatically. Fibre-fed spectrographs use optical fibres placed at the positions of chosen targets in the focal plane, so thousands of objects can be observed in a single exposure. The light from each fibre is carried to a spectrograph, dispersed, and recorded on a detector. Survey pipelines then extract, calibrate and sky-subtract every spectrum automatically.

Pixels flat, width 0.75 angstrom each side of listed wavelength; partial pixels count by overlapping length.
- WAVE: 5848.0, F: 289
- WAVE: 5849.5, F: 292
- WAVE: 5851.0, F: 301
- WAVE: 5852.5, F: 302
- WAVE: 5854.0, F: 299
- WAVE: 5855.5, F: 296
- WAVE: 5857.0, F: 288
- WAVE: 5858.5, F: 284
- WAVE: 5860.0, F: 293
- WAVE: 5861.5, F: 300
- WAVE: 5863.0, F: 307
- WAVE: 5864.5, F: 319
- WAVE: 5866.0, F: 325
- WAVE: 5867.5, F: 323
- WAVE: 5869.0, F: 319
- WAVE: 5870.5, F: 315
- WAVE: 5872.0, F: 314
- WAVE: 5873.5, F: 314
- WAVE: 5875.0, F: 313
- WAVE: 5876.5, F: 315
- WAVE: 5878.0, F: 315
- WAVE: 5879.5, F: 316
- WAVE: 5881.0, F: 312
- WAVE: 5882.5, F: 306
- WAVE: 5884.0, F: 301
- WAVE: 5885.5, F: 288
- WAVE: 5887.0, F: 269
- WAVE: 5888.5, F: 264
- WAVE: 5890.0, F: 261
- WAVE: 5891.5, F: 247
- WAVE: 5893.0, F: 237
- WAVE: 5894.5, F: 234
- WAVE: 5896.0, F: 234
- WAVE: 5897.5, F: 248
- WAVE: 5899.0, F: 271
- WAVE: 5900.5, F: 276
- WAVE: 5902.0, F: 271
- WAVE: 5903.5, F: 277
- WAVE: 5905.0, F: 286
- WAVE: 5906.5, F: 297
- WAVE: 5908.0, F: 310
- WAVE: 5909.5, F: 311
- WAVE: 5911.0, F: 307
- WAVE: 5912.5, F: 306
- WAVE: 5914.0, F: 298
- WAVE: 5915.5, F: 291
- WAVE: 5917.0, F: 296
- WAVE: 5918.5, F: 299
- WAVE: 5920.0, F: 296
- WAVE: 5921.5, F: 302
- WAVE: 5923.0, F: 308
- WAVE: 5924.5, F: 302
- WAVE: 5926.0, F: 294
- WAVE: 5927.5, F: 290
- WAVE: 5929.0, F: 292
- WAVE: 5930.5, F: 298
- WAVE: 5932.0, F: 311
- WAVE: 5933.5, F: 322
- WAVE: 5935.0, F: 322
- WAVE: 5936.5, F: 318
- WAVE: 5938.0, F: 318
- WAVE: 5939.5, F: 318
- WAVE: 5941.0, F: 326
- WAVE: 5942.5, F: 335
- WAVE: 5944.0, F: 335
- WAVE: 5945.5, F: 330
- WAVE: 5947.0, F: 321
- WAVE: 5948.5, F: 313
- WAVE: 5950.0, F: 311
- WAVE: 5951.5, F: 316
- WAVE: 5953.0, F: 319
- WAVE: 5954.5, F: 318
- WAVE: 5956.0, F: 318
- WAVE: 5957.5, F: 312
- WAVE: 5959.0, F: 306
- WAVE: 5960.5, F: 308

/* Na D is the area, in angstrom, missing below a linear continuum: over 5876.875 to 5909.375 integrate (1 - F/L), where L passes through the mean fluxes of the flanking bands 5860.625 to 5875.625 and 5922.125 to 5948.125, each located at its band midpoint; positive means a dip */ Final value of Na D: 3.75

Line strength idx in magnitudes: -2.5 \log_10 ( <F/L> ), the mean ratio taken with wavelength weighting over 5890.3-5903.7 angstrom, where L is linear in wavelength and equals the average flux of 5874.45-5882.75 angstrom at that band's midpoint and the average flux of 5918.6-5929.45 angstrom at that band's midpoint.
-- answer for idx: 0.20 mag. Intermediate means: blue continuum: 313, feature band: 254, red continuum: 298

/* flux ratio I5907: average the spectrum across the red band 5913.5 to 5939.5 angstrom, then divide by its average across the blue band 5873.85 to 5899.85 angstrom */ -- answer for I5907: 1.1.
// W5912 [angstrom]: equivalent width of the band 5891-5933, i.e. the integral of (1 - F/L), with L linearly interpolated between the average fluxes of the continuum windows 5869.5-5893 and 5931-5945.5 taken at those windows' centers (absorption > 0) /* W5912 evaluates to 3.31 angstrom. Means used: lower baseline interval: 295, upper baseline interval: 323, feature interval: 286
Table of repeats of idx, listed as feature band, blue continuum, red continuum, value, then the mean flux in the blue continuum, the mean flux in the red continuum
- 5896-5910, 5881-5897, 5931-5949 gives 0.01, 266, 322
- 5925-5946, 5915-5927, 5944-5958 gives -0.02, 298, 319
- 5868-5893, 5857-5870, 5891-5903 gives -0.06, 308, 253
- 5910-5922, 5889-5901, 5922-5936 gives -0.06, 251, 305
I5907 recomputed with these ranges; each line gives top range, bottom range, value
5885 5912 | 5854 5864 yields 0.92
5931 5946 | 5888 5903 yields 1.27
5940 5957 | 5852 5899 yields 1.10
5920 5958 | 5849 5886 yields 1.02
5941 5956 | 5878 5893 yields 1.13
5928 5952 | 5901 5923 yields 1.07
